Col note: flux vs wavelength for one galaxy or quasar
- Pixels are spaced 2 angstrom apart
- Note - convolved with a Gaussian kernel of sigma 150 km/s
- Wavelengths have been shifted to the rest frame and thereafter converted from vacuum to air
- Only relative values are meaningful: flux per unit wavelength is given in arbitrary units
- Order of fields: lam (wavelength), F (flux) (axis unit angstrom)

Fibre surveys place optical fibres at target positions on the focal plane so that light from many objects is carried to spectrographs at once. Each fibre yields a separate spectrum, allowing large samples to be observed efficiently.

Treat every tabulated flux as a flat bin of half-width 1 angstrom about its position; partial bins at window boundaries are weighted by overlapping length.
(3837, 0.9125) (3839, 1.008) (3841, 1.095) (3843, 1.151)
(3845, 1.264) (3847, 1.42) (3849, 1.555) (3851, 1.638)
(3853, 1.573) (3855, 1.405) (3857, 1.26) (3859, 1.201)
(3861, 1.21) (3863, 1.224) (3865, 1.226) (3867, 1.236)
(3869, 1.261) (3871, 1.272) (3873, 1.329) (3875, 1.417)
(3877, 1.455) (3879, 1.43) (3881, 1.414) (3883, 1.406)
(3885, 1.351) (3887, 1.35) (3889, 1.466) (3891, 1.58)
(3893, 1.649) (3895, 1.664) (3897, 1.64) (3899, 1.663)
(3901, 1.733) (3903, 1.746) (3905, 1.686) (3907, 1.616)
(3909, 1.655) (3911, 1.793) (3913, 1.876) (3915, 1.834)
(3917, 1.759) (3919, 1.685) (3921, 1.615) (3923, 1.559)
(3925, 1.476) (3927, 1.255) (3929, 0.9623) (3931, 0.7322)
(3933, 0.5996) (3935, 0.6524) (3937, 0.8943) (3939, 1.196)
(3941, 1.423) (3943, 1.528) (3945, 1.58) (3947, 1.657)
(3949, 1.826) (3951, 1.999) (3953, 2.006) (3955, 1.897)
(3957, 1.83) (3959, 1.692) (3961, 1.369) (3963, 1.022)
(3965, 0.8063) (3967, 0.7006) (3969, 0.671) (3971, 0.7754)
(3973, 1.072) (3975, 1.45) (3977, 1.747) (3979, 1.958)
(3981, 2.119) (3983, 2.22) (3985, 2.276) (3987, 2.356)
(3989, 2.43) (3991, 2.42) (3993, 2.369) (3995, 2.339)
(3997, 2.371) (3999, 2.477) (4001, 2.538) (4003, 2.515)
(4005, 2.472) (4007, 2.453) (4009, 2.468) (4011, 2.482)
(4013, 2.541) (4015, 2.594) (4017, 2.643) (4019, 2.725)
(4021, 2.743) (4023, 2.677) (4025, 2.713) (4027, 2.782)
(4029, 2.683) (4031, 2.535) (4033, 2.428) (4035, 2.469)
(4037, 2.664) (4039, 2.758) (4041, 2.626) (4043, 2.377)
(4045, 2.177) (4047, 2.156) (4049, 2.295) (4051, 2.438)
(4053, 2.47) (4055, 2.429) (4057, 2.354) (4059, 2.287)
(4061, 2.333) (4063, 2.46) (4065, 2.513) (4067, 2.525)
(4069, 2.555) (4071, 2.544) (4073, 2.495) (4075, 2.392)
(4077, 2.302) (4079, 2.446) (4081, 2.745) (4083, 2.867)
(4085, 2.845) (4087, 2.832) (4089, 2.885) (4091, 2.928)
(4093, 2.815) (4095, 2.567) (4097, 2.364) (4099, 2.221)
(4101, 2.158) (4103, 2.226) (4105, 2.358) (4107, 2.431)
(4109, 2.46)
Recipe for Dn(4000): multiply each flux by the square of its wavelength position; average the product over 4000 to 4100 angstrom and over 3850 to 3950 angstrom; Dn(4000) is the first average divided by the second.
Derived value 1.91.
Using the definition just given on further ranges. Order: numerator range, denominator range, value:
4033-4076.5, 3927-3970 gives 2.00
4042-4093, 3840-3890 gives 2.07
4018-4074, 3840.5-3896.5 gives 1.99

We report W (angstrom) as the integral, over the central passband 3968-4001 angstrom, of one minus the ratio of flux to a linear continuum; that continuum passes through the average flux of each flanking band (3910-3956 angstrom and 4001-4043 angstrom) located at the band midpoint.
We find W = 2.9 angstrom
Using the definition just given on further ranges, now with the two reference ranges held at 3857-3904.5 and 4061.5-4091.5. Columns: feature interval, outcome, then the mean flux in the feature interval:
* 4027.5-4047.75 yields -1.1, 2.5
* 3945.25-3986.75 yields 8.0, 1.57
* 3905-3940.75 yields 6.3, 1.37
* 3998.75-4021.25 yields -3.5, 2.55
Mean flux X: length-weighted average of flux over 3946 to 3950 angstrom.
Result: 1.74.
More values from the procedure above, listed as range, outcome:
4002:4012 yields 2.48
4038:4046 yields 2.48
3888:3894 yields 1.57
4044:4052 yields 2.27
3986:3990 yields 2.39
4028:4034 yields 2.55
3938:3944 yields 1.38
